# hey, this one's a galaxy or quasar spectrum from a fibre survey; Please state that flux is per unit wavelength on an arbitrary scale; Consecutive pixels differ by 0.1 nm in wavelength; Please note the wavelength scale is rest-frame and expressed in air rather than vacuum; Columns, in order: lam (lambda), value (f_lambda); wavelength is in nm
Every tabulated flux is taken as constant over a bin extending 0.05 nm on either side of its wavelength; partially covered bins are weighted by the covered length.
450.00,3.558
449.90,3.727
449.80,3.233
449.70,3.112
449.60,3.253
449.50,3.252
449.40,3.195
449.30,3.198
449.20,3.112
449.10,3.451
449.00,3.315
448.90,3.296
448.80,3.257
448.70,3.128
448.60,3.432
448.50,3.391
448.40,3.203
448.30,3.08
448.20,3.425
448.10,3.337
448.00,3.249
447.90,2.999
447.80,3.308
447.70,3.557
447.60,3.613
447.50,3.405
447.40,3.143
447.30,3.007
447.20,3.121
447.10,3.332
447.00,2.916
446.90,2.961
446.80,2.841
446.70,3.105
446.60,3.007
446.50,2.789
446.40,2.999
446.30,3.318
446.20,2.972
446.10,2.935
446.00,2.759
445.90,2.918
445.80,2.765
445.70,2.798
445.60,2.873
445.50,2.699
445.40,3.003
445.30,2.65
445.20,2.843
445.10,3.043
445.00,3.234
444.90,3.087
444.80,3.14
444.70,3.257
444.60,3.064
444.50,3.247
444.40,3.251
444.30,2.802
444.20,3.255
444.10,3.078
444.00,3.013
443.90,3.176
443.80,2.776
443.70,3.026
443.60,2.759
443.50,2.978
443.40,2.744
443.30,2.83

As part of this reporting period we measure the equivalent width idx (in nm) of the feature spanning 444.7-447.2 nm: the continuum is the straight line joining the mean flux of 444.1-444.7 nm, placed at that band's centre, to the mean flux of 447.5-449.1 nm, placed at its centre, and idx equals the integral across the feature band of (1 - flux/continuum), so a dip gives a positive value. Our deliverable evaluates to 0.18 nm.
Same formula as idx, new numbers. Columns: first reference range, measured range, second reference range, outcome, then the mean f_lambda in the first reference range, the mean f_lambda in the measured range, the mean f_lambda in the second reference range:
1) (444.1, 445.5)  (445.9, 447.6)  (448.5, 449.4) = 0.06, 3.05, 3.05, 3.28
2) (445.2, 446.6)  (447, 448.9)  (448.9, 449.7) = -0.10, 2.89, 3.27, 3.25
